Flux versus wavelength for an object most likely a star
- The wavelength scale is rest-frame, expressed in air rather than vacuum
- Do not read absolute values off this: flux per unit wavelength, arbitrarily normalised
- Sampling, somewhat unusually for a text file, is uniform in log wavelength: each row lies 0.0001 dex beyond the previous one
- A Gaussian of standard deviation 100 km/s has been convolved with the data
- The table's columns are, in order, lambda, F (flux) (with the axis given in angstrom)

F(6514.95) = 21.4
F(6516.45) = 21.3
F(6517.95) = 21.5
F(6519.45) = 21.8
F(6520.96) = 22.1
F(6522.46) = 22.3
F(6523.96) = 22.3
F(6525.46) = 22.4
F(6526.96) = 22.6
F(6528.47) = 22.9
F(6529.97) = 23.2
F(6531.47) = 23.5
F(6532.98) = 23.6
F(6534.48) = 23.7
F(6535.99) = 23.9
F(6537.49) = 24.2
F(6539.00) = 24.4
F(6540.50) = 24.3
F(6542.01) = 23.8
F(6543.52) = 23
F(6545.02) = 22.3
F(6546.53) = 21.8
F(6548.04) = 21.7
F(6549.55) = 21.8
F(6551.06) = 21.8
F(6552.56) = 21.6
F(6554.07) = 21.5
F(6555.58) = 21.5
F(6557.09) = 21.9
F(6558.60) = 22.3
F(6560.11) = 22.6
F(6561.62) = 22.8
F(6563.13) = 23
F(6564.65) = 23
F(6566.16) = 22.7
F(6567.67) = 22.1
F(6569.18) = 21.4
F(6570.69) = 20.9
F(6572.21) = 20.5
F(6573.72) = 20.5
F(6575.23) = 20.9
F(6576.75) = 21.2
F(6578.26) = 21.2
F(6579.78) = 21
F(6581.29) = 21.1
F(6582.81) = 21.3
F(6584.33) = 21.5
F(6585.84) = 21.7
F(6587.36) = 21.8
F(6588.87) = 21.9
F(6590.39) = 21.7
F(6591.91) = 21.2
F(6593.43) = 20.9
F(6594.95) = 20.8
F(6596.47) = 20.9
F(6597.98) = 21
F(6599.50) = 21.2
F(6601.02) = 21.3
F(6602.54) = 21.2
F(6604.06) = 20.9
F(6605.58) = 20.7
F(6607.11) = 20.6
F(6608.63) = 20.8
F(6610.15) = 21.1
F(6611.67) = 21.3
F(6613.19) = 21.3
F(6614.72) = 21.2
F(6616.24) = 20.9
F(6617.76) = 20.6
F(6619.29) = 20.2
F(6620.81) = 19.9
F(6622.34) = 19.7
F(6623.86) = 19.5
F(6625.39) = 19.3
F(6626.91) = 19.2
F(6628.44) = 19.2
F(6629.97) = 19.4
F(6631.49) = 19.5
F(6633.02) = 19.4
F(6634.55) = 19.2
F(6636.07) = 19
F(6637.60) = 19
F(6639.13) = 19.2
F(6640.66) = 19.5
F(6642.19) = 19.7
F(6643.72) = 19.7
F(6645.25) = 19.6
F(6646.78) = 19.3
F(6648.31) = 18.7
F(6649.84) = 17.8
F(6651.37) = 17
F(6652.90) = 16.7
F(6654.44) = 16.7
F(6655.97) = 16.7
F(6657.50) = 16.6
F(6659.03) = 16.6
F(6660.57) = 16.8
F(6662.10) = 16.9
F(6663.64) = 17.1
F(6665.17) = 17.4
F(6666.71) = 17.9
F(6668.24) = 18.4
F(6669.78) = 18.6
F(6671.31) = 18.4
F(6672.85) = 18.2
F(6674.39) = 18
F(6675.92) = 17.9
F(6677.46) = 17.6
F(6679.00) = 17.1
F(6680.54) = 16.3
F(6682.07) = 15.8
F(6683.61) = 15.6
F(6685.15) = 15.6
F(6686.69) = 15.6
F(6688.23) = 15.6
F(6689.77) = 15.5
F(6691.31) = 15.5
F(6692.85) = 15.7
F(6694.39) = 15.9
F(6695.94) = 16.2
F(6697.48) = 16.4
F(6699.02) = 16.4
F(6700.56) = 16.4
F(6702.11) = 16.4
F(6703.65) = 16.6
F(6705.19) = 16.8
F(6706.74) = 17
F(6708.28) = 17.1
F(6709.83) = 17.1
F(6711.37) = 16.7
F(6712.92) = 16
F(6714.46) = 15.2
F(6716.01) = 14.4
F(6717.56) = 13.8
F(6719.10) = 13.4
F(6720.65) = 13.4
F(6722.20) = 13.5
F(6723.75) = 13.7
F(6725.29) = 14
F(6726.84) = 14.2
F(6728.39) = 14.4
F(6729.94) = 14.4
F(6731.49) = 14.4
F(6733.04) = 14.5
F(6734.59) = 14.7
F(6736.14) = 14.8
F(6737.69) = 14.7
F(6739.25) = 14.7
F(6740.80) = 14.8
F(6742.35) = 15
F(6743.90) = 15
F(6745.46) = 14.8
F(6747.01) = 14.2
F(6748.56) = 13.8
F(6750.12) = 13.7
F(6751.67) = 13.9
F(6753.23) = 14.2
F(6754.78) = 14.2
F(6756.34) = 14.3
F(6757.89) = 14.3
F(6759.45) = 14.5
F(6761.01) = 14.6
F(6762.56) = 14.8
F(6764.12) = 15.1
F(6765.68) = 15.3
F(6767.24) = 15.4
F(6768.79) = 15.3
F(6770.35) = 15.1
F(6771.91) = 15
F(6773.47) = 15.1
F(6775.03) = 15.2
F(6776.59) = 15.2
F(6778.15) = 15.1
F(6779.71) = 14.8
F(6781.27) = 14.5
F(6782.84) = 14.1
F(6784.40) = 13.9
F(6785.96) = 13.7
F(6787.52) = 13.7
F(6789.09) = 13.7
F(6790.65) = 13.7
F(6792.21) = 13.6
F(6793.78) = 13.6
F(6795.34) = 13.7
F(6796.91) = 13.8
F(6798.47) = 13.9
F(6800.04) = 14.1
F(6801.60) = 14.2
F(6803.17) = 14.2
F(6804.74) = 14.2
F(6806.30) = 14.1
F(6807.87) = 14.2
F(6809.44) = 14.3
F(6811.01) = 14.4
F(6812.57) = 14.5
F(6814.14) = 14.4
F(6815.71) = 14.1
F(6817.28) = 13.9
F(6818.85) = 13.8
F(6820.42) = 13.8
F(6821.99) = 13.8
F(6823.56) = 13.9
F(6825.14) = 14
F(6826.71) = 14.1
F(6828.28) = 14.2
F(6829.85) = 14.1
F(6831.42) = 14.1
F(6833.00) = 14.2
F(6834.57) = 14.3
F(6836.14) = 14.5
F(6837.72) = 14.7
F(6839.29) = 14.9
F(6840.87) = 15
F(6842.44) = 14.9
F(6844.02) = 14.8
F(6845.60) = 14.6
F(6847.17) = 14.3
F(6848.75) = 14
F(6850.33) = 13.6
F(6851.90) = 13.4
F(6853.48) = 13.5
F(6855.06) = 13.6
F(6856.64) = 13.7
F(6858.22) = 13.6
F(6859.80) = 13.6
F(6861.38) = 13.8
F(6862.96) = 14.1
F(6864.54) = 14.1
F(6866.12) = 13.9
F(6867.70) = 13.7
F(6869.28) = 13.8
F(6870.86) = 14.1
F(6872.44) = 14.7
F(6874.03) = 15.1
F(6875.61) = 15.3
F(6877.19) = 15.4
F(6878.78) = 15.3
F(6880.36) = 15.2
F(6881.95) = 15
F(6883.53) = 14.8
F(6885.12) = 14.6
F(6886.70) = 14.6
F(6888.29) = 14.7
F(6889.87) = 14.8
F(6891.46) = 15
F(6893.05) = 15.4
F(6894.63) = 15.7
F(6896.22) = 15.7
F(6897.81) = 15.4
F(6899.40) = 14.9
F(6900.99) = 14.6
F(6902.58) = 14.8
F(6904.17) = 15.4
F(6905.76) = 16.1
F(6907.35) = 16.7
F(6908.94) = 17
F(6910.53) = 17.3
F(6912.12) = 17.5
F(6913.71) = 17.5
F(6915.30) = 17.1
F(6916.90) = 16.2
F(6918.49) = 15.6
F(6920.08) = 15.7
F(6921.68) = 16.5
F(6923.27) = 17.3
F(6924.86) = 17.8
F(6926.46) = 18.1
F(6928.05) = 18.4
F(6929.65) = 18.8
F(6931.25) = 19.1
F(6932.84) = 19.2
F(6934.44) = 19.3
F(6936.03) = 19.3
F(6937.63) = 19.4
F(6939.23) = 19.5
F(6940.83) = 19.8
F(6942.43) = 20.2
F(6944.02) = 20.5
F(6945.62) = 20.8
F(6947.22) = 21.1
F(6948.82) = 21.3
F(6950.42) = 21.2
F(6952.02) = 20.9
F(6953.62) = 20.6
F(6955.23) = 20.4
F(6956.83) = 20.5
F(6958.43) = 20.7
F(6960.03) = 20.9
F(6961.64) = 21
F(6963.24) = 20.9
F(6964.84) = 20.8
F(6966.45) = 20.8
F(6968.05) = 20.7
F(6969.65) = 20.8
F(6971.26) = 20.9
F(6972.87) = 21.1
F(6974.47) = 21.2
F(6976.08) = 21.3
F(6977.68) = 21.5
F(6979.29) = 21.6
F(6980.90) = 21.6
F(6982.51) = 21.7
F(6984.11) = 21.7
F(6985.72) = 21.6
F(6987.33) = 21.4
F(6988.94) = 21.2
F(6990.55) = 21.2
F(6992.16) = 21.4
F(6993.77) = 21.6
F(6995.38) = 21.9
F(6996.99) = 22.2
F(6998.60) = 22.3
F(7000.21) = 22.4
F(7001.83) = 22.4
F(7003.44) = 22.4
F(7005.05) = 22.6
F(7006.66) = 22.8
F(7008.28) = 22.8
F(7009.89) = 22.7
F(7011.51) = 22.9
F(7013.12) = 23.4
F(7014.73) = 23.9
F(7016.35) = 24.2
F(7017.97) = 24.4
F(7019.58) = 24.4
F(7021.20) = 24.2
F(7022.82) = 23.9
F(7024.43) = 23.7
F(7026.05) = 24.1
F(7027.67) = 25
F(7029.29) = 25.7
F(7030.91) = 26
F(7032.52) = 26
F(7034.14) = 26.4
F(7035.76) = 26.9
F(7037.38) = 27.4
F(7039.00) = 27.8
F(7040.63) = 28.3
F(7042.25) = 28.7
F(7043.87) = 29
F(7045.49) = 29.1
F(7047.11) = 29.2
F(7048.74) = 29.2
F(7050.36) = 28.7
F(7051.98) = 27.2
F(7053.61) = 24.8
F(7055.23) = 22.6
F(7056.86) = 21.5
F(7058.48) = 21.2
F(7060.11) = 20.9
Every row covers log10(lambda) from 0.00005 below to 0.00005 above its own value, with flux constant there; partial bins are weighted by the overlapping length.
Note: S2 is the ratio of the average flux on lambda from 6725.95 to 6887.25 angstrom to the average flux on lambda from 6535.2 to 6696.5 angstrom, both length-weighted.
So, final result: 0.7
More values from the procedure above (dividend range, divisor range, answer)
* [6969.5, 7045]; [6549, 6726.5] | 1.25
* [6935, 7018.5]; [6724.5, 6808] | 1.49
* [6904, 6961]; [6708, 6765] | 1.29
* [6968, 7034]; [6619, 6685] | 1.25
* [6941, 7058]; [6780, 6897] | 1.62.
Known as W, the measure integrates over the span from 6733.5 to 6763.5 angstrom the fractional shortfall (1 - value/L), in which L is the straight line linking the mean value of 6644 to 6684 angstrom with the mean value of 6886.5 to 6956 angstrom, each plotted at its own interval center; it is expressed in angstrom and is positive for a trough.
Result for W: 5.3 angstrom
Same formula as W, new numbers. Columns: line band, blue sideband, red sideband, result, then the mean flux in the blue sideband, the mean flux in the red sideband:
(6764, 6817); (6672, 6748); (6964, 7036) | 9.5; 15.5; 22.7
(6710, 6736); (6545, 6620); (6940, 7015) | 8.4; 21.4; 21.5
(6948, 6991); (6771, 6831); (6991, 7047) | 2.1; 14.2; 24.5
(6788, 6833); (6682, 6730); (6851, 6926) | 3.8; 15.5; 15.2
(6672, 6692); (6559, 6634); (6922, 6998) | 4.2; 21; 20.5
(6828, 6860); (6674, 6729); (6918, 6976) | 6.9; 15.7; 19.8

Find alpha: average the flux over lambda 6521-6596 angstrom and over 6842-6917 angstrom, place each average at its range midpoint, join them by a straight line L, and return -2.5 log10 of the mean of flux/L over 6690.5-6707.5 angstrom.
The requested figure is 0.17 mag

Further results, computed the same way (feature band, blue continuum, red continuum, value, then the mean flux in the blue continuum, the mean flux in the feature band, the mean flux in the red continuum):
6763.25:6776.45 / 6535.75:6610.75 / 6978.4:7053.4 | 0.447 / 21.8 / 15.2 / 24.3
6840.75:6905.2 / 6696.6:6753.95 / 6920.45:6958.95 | 0.239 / 15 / 14.6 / 19.6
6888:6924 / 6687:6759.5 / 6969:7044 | 0.269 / 15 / 16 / 23.4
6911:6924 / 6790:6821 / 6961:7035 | 0.141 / 14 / 16.7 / 22.6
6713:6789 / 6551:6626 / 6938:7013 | 0.418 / 21.2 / 14.5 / 21.4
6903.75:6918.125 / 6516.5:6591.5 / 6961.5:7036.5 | 0.324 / 22.2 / 16.8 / 22.7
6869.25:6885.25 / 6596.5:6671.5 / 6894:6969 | 0.243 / 19.2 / 14.9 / 18.5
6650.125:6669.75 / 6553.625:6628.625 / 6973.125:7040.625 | 0.247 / 21.1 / 17.1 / 23.3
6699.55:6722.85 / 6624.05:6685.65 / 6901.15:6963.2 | 0.165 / 18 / 15.6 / 18.7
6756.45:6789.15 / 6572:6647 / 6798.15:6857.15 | 0.075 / 20.5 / 14.7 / 14.2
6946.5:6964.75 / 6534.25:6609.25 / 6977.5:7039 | 0.113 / 21.8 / 20.9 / 23.3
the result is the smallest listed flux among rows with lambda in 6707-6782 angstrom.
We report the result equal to 13.4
